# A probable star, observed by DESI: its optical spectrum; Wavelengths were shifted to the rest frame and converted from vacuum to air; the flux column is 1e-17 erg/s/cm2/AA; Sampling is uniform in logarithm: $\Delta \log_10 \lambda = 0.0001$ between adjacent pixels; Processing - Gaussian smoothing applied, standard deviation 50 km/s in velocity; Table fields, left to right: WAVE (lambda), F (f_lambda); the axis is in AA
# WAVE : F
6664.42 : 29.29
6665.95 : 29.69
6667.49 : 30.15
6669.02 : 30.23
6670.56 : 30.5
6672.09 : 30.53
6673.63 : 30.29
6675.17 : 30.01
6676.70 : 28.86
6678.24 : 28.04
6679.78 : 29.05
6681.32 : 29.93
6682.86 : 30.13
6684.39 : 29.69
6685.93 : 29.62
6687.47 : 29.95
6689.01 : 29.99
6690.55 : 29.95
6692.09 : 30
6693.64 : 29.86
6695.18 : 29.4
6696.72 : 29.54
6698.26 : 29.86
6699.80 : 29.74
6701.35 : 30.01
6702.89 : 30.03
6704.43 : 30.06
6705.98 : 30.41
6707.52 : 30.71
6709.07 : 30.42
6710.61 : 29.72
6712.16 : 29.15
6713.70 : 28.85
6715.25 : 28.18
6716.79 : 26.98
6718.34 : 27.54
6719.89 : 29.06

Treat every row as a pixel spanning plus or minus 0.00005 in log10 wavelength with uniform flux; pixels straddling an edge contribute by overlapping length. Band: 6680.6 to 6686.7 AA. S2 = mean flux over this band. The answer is 29.9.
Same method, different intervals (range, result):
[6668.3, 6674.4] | 30.4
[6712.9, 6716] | 28.5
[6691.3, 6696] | 29.7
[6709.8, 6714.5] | 29.3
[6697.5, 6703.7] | 29.9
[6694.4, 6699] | 29.6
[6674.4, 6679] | 29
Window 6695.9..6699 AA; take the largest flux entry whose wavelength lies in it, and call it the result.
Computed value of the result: 29.86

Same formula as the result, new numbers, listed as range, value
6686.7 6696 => 30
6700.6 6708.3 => 30.71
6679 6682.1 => 29.93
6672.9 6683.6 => 30.29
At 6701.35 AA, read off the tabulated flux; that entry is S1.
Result 30.01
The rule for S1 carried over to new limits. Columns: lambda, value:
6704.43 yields 30.06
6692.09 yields 30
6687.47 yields 29.95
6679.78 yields 29.05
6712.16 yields 29.15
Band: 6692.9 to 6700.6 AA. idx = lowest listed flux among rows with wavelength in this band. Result 29.4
